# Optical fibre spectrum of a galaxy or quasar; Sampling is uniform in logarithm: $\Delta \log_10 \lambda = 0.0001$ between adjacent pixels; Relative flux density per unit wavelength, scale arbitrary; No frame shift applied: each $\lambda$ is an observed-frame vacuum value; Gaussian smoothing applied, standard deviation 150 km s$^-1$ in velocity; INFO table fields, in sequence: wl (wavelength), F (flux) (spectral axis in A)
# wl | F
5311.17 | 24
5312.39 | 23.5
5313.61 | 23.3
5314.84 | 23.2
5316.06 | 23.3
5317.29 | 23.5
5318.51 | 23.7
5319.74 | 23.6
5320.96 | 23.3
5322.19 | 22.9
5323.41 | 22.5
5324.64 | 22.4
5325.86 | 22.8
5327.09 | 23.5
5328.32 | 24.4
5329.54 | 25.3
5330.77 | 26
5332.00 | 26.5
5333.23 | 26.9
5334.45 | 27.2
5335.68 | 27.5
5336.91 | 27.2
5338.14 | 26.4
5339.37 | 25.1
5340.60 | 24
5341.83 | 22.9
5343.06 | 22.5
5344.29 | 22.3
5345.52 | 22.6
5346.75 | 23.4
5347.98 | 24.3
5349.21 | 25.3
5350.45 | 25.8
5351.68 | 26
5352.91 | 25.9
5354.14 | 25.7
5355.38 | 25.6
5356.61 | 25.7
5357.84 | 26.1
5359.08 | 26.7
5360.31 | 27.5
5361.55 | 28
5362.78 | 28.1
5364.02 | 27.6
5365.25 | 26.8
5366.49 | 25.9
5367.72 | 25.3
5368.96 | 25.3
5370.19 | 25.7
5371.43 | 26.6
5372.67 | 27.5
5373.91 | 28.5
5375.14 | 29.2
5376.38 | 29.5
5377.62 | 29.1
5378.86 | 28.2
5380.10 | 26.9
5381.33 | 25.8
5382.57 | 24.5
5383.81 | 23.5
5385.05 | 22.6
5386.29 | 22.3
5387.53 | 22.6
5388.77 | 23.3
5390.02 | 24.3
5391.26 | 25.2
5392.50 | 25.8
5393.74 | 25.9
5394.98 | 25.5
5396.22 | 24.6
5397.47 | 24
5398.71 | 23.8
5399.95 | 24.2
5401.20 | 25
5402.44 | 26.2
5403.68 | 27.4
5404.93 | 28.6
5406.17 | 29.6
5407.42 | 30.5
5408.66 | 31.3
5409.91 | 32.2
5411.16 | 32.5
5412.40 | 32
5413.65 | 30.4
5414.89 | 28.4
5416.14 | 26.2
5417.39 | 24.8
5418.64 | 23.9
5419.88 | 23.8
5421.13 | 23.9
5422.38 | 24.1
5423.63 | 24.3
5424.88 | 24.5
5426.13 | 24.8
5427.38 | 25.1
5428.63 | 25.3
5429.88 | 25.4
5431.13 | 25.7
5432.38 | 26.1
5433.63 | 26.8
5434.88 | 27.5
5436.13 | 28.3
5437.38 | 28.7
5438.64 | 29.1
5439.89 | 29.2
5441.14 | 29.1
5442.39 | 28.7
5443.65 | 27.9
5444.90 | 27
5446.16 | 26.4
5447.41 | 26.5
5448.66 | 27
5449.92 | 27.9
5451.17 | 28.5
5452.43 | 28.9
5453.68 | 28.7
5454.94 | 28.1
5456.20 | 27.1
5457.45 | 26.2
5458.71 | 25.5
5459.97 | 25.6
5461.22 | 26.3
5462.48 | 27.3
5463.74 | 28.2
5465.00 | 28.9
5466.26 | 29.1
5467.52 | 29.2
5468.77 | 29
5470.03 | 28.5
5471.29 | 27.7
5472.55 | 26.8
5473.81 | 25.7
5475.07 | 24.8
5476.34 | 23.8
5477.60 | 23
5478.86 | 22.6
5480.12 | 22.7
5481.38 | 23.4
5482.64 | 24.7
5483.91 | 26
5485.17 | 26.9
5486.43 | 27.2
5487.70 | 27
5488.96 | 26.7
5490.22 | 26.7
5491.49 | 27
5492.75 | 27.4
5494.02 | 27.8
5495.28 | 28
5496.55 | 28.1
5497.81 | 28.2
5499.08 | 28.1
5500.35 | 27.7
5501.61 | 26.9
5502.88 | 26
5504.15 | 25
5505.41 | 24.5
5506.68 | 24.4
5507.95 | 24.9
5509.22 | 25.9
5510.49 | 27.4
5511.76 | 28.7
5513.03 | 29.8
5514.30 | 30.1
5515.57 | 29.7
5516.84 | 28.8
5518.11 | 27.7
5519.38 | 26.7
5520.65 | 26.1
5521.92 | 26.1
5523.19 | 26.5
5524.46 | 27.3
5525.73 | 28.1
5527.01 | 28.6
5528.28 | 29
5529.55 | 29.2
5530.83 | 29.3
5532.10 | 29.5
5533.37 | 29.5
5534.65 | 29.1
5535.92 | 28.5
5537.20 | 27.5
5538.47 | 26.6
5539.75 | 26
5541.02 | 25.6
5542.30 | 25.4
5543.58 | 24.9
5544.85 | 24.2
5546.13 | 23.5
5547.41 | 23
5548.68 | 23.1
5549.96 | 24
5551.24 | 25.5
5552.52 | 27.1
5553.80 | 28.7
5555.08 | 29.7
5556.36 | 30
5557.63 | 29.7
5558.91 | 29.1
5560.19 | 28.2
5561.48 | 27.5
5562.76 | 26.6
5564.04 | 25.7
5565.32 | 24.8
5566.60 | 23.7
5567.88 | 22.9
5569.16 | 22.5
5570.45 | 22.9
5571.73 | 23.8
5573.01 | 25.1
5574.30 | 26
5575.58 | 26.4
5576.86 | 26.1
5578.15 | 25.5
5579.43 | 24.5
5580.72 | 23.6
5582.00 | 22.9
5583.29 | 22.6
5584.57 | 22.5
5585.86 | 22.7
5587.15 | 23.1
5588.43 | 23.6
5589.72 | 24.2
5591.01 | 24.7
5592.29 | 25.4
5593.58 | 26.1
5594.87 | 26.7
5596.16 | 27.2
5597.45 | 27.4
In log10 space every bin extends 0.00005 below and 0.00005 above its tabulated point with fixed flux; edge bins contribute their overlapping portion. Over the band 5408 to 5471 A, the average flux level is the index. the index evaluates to 27.4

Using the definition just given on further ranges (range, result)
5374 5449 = 26.6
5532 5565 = 26.8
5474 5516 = 26.4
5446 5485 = 26.6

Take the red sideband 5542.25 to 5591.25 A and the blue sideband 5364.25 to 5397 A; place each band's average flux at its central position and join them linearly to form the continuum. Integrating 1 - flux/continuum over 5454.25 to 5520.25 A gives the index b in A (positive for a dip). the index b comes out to -3.6 A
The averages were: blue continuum 25.8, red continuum 25.1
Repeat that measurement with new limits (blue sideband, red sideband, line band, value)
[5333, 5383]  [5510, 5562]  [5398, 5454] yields -1.3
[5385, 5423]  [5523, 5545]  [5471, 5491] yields 1.3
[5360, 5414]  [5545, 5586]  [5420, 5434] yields 0.8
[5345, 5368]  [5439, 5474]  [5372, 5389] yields 0.2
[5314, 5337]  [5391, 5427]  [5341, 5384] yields -1.0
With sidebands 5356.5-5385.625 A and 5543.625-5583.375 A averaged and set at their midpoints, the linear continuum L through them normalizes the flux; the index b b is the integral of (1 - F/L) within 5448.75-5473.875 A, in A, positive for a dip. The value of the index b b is -1.5 A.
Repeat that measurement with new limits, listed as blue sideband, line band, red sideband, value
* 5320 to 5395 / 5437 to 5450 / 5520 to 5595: -1.2 A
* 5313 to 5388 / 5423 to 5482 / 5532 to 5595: -3.1 A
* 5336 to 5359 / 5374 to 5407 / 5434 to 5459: 0.5 A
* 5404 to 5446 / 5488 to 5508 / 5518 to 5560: 0.3 A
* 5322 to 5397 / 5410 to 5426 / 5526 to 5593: -0.7 A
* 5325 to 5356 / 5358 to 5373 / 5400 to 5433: -0.6 A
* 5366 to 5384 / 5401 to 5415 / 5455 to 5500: -1.5 A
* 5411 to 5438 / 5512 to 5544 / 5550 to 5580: -2.0 A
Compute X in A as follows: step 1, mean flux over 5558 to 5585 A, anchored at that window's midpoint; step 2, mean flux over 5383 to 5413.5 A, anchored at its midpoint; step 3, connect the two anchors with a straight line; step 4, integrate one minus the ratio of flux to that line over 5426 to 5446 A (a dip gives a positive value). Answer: -0.8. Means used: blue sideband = 26.4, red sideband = 25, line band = 27.2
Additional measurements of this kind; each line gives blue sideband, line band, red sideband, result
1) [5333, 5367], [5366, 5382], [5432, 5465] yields -0.65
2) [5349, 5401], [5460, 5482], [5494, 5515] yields 0.43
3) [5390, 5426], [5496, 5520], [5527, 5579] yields -0.73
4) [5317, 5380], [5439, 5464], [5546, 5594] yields -2.06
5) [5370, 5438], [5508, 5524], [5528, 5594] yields -1.06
